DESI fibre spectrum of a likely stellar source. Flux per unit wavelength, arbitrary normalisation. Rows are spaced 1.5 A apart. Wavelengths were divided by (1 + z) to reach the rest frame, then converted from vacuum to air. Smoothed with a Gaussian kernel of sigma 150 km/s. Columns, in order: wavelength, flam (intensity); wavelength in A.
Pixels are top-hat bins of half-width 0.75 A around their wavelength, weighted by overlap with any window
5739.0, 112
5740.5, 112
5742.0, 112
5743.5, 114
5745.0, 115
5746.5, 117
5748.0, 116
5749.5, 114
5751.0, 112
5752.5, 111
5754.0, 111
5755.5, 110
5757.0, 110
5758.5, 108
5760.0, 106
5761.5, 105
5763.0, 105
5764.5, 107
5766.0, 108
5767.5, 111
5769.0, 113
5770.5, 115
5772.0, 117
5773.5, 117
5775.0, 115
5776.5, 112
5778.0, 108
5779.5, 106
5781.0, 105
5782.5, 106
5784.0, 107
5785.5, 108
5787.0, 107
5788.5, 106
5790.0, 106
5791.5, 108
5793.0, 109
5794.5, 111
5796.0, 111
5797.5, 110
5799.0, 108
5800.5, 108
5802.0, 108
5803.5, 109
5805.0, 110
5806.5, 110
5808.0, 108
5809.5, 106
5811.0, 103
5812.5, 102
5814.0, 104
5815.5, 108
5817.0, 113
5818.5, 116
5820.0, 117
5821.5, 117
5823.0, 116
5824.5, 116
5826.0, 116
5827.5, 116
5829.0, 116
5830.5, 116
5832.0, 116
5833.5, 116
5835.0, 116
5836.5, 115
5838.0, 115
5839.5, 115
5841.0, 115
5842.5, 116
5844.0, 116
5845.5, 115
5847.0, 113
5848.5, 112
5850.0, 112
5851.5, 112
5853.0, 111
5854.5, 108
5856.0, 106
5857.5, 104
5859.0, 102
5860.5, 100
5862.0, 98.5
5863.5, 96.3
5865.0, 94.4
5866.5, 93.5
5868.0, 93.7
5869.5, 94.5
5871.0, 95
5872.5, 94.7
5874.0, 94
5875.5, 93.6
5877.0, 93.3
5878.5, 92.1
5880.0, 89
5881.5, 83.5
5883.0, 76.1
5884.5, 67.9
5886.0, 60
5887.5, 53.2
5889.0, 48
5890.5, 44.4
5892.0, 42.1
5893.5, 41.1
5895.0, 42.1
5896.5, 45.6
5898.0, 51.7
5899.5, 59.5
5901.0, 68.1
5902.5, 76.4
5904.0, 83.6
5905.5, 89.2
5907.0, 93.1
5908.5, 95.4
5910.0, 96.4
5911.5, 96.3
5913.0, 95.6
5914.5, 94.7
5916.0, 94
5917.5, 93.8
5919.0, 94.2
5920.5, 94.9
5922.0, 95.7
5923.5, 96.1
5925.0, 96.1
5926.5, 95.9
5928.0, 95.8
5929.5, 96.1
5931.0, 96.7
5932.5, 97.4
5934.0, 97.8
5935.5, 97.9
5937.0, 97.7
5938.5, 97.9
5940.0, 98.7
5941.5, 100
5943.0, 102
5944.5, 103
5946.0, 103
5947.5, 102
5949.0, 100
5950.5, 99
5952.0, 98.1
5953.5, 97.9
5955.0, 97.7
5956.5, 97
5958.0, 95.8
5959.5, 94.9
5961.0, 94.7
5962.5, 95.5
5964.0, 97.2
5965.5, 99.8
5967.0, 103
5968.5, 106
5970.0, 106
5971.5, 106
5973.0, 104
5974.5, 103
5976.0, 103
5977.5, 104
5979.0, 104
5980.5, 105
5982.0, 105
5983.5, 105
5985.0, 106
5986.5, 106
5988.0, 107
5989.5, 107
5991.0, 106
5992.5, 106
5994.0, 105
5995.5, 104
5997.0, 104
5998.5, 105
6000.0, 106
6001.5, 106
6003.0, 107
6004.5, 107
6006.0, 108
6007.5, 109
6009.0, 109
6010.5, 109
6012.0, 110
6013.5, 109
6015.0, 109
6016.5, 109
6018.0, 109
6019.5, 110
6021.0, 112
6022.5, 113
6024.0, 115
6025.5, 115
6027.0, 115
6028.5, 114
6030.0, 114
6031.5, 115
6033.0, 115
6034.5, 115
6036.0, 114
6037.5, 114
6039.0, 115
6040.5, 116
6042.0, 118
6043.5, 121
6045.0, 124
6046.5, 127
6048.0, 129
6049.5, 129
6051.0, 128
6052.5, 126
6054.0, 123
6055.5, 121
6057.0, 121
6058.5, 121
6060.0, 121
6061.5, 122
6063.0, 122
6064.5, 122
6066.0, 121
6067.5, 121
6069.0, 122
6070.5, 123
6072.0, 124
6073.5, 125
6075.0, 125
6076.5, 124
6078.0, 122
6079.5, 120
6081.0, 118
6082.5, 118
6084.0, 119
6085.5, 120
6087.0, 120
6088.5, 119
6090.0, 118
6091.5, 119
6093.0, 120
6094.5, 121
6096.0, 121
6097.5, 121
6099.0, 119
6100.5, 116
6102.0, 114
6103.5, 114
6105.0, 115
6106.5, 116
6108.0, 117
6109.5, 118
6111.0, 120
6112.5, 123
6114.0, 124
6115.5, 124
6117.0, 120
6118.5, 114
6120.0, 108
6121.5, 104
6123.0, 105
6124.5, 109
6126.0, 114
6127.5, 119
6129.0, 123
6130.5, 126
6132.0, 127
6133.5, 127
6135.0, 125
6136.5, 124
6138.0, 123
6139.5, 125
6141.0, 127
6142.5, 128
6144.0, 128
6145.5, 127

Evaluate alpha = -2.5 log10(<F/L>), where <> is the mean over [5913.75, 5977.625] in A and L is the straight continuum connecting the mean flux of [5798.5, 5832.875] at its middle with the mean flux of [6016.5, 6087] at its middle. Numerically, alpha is 0.17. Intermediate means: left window 111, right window 119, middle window 98.6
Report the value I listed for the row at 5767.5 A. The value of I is 111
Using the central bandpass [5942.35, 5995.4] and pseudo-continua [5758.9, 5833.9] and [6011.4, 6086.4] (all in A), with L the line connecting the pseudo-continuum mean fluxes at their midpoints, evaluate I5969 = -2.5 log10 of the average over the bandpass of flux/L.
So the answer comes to 0.14 mag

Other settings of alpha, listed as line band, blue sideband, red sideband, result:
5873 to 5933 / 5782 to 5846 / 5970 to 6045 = 0.35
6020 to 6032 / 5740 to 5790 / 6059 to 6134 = 0.03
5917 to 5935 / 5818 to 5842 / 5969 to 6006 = 0.14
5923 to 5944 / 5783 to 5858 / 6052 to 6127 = 0.17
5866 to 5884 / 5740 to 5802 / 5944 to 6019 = 0.18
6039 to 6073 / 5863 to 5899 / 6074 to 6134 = -0.13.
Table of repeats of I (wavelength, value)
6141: 127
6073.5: 125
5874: 94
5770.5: 115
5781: 105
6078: 122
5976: 103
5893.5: 41.1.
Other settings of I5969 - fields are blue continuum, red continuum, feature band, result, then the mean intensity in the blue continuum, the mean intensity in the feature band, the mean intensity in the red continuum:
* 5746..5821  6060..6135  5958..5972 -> 0.154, 110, 100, 119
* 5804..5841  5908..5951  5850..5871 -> 0.063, 113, 101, 97.4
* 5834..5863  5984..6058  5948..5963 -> 0.155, 111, 97.2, 113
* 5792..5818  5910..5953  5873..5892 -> 0.352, 108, 73.6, 97.5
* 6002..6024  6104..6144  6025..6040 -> -0.033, 109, 115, 120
